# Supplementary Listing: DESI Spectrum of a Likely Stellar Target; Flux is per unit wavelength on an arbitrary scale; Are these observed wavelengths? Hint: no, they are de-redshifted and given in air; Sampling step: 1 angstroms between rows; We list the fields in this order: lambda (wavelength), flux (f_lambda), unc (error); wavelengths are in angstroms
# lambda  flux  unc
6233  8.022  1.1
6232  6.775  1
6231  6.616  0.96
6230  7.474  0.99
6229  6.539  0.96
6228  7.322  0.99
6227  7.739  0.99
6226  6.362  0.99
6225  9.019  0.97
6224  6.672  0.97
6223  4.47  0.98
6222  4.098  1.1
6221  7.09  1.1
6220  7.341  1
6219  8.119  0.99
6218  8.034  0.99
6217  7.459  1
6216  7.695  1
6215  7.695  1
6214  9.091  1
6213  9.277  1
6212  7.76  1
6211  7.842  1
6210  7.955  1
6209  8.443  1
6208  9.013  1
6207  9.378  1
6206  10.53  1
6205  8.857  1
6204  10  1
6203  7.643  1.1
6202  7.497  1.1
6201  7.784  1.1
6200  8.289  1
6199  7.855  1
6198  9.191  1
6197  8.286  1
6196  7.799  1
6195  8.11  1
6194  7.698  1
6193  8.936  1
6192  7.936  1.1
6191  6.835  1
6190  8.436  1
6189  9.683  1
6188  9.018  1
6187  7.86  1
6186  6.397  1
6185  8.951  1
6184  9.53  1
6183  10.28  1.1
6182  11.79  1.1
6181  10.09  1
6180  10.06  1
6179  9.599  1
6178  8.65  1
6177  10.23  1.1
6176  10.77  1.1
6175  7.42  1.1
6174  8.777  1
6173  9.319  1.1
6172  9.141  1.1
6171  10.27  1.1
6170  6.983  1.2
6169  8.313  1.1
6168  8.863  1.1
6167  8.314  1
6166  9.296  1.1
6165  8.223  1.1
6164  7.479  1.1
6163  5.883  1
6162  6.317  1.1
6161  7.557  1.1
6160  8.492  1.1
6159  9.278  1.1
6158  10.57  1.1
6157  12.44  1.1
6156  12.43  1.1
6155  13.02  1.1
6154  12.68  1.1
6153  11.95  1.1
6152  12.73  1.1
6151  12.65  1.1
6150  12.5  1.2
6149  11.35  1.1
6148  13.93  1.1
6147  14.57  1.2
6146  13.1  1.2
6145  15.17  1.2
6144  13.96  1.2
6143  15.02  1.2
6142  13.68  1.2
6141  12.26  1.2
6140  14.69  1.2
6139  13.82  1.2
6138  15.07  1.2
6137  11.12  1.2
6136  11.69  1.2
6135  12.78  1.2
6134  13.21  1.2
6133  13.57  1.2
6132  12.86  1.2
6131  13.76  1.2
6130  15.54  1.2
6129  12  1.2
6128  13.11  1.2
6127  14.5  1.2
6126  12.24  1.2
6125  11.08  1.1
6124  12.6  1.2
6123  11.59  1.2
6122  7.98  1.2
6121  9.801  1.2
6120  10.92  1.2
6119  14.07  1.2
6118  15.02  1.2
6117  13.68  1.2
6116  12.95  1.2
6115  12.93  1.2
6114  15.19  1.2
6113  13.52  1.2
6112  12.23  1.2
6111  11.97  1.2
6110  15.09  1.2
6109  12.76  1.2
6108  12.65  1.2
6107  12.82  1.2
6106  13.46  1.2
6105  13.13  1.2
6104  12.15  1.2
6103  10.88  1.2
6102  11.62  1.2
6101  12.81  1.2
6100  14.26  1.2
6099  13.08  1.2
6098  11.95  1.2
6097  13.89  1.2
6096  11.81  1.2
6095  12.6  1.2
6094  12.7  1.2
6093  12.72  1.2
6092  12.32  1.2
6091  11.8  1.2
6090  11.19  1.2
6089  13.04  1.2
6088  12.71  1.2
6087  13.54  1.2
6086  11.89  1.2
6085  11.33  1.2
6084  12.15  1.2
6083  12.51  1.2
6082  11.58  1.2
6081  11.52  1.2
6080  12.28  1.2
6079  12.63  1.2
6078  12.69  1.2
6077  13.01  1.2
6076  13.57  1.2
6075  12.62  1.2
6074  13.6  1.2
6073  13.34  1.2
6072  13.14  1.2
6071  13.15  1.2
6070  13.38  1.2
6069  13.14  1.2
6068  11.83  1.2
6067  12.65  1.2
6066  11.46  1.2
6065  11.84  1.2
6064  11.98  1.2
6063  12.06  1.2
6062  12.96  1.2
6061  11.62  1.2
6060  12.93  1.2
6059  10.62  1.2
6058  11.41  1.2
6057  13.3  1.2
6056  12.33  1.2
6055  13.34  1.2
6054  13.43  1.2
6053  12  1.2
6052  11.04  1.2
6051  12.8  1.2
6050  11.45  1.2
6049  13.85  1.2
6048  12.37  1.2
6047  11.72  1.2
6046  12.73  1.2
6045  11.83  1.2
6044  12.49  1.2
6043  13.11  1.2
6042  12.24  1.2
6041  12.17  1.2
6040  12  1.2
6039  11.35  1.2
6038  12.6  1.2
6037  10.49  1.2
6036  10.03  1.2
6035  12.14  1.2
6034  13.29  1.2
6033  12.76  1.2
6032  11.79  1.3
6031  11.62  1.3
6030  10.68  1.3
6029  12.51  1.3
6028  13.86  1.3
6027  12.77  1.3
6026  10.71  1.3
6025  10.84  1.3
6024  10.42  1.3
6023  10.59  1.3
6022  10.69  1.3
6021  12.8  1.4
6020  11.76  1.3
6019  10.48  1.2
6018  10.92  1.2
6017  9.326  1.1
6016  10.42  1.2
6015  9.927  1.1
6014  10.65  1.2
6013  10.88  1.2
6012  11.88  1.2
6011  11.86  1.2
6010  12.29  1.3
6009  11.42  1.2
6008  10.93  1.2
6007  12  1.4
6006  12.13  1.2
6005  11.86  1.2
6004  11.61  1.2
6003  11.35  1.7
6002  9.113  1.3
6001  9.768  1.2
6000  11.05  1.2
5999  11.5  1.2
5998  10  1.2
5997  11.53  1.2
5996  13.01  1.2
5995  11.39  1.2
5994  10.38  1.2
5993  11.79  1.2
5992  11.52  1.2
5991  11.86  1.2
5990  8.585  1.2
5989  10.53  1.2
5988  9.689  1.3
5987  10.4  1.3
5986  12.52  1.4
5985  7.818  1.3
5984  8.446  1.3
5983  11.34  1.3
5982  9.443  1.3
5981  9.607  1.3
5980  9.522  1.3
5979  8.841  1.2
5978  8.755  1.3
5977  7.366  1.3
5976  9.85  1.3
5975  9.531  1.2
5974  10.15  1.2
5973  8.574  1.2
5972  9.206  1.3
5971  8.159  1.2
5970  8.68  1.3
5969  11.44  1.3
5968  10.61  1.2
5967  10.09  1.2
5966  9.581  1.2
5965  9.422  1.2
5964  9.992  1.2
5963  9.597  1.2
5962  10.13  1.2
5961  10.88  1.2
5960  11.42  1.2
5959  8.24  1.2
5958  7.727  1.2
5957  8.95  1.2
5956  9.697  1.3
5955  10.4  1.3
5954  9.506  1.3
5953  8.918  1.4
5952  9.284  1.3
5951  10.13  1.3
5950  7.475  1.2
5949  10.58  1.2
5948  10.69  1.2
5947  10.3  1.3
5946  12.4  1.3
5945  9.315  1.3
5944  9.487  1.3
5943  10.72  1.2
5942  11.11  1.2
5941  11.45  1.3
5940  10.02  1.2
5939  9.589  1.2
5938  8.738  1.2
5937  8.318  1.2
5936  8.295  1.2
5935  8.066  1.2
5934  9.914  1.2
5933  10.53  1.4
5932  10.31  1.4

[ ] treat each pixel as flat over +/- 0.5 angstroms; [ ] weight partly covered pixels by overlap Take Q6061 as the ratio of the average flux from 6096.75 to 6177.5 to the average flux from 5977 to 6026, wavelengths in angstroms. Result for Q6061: 1.11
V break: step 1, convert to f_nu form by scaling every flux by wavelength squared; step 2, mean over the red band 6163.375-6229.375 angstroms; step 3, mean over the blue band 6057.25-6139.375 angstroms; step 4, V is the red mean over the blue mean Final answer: 0.7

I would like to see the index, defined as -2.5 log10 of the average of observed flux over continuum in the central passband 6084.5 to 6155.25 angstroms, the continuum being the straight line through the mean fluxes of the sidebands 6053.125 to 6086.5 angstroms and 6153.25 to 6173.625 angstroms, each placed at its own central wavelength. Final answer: -0.20 mag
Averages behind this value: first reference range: 12.5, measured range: 12.8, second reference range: 9.27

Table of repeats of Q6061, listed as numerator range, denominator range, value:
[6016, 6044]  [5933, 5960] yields 1.21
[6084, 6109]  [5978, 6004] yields 1.20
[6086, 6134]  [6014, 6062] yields 1.08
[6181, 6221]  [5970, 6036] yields 0.79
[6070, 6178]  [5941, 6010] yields 1.18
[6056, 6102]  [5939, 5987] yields 1.28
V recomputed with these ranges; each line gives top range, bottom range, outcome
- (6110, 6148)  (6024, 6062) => 1.11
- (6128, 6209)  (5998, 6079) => 0.91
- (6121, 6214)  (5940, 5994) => 1.12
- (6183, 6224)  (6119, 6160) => 0.65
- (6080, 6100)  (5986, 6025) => 1.15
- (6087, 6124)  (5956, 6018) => 1.28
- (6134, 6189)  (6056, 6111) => 0.87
